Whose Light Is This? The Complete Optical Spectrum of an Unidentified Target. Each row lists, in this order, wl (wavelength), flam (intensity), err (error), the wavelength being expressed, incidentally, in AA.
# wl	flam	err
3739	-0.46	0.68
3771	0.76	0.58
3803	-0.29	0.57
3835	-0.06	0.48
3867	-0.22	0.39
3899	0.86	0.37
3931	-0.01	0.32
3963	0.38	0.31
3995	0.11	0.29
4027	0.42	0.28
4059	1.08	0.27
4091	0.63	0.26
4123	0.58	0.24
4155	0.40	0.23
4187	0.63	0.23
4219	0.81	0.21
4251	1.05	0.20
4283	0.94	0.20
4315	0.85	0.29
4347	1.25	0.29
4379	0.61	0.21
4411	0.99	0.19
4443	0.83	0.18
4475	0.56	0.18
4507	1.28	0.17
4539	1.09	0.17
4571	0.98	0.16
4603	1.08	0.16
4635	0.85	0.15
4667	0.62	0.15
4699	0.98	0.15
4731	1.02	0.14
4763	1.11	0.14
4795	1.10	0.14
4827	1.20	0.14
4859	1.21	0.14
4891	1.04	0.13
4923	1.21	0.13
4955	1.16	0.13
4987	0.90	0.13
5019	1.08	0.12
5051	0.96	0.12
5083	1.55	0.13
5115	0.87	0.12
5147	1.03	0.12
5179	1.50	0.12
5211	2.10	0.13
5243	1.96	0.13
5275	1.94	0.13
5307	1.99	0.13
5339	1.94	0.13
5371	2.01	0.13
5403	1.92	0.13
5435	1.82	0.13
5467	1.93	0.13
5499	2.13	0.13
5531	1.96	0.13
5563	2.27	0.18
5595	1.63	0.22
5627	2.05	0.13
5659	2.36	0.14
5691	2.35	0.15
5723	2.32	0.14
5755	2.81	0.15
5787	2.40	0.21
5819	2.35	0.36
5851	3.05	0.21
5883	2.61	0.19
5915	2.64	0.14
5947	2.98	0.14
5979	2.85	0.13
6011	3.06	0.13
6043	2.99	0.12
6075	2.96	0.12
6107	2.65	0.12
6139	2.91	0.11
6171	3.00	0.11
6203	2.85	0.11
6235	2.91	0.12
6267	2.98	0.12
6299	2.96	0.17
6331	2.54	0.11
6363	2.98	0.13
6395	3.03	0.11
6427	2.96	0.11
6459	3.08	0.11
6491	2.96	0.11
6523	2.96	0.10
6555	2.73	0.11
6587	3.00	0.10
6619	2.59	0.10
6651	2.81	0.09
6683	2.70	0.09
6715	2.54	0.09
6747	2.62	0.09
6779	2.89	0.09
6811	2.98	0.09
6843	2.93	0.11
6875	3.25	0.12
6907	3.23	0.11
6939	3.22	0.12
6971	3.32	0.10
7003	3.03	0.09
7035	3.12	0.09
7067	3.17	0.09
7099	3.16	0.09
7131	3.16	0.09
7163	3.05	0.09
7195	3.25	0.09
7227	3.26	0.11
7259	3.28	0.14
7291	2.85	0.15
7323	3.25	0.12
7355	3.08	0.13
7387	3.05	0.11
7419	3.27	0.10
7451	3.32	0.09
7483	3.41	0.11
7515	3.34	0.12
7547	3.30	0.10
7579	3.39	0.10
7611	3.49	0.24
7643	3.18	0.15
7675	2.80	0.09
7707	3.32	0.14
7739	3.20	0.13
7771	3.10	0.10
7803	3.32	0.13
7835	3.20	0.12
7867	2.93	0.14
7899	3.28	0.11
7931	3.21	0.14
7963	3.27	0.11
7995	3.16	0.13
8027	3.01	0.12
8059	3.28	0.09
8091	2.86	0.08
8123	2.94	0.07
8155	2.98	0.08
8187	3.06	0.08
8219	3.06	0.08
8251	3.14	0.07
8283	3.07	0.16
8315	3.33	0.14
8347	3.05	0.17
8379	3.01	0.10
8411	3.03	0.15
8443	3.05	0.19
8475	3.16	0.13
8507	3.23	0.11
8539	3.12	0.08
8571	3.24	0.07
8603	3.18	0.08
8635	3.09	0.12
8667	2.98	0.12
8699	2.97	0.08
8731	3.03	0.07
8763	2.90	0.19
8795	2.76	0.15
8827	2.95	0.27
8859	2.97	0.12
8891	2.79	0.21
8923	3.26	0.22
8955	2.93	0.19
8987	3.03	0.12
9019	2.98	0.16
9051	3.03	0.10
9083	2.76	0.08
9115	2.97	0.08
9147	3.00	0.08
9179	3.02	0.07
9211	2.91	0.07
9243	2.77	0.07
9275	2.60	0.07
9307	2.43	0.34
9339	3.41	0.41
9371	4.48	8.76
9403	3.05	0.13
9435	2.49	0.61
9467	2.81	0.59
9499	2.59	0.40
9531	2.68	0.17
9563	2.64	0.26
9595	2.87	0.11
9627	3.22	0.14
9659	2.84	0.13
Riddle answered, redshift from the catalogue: 0.30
